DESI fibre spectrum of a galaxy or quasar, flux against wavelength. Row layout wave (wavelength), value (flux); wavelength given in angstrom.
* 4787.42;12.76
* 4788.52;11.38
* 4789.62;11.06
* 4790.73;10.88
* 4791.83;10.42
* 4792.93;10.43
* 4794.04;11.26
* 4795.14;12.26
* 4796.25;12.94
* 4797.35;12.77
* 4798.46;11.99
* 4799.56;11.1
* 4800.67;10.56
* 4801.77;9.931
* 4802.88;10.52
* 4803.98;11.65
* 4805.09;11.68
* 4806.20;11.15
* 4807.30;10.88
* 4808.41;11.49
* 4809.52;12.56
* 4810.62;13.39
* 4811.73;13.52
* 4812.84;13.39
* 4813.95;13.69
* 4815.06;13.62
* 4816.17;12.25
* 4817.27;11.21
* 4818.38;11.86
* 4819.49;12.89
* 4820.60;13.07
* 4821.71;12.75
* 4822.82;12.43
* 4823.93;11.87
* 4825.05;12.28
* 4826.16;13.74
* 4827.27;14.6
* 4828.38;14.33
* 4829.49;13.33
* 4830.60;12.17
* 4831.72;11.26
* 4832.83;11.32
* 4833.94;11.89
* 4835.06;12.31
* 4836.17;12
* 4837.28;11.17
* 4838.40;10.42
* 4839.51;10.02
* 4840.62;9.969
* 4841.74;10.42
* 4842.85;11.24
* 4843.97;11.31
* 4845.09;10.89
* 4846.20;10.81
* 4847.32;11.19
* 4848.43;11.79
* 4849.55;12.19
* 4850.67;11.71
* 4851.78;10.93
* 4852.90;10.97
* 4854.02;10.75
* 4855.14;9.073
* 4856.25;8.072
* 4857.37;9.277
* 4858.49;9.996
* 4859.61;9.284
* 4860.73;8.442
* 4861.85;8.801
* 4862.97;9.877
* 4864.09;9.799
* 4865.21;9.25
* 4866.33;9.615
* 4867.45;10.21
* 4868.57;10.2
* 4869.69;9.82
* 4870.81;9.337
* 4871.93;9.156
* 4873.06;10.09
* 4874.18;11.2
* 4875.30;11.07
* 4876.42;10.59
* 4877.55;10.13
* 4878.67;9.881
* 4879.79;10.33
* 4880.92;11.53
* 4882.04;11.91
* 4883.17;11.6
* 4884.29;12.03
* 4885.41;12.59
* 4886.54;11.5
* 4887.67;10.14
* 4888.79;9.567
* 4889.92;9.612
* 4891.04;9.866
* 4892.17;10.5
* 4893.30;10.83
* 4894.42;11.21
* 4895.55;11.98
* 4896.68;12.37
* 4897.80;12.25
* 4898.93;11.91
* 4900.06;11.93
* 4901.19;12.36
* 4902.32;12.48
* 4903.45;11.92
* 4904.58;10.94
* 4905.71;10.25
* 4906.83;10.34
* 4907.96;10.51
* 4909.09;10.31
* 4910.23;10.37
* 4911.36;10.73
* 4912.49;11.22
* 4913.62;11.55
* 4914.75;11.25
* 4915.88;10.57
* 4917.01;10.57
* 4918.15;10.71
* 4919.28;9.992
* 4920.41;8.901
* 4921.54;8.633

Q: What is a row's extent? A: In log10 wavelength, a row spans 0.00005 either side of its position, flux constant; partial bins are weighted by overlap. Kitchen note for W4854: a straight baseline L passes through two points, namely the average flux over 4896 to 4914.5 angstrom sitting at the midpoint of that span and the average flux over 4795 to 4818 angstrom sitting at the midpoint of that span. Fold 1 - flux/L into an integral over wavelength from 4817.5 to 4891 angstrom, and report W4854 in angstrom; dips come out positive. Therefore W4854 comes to 4.6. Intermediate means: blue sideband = 12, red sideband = 11.3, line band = 11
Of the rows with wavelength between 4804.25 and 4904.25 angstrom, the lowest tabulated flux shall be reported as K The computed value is 8.072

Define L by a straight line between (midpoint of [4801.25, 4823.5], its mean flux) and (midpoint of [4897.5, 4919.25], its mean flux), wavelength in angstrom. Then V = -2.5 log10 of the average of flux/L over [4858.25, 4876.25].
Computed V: 0.18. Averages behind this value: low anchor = 12.2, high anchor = 11.1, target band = 9.77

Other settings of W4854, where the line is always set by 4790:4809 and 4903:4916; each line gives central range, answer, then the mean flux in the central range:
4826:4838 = -1.44 angstrom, 12.5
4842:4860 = 0.77 angstrom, 10.6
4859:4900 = 1.58 angstrom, 10.5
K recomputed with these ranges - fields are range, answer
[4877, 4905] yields 9.567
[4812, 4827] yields 11.21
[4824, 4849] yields 9.969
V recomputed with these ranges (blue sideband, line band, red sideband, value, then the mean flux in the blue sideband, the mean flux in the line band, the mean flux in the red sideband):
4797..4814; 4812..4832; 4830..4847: -0.12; 11.8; 12.8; 11.1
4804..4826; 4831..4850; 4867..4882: 0.03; 12.4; 11.2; 10.3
